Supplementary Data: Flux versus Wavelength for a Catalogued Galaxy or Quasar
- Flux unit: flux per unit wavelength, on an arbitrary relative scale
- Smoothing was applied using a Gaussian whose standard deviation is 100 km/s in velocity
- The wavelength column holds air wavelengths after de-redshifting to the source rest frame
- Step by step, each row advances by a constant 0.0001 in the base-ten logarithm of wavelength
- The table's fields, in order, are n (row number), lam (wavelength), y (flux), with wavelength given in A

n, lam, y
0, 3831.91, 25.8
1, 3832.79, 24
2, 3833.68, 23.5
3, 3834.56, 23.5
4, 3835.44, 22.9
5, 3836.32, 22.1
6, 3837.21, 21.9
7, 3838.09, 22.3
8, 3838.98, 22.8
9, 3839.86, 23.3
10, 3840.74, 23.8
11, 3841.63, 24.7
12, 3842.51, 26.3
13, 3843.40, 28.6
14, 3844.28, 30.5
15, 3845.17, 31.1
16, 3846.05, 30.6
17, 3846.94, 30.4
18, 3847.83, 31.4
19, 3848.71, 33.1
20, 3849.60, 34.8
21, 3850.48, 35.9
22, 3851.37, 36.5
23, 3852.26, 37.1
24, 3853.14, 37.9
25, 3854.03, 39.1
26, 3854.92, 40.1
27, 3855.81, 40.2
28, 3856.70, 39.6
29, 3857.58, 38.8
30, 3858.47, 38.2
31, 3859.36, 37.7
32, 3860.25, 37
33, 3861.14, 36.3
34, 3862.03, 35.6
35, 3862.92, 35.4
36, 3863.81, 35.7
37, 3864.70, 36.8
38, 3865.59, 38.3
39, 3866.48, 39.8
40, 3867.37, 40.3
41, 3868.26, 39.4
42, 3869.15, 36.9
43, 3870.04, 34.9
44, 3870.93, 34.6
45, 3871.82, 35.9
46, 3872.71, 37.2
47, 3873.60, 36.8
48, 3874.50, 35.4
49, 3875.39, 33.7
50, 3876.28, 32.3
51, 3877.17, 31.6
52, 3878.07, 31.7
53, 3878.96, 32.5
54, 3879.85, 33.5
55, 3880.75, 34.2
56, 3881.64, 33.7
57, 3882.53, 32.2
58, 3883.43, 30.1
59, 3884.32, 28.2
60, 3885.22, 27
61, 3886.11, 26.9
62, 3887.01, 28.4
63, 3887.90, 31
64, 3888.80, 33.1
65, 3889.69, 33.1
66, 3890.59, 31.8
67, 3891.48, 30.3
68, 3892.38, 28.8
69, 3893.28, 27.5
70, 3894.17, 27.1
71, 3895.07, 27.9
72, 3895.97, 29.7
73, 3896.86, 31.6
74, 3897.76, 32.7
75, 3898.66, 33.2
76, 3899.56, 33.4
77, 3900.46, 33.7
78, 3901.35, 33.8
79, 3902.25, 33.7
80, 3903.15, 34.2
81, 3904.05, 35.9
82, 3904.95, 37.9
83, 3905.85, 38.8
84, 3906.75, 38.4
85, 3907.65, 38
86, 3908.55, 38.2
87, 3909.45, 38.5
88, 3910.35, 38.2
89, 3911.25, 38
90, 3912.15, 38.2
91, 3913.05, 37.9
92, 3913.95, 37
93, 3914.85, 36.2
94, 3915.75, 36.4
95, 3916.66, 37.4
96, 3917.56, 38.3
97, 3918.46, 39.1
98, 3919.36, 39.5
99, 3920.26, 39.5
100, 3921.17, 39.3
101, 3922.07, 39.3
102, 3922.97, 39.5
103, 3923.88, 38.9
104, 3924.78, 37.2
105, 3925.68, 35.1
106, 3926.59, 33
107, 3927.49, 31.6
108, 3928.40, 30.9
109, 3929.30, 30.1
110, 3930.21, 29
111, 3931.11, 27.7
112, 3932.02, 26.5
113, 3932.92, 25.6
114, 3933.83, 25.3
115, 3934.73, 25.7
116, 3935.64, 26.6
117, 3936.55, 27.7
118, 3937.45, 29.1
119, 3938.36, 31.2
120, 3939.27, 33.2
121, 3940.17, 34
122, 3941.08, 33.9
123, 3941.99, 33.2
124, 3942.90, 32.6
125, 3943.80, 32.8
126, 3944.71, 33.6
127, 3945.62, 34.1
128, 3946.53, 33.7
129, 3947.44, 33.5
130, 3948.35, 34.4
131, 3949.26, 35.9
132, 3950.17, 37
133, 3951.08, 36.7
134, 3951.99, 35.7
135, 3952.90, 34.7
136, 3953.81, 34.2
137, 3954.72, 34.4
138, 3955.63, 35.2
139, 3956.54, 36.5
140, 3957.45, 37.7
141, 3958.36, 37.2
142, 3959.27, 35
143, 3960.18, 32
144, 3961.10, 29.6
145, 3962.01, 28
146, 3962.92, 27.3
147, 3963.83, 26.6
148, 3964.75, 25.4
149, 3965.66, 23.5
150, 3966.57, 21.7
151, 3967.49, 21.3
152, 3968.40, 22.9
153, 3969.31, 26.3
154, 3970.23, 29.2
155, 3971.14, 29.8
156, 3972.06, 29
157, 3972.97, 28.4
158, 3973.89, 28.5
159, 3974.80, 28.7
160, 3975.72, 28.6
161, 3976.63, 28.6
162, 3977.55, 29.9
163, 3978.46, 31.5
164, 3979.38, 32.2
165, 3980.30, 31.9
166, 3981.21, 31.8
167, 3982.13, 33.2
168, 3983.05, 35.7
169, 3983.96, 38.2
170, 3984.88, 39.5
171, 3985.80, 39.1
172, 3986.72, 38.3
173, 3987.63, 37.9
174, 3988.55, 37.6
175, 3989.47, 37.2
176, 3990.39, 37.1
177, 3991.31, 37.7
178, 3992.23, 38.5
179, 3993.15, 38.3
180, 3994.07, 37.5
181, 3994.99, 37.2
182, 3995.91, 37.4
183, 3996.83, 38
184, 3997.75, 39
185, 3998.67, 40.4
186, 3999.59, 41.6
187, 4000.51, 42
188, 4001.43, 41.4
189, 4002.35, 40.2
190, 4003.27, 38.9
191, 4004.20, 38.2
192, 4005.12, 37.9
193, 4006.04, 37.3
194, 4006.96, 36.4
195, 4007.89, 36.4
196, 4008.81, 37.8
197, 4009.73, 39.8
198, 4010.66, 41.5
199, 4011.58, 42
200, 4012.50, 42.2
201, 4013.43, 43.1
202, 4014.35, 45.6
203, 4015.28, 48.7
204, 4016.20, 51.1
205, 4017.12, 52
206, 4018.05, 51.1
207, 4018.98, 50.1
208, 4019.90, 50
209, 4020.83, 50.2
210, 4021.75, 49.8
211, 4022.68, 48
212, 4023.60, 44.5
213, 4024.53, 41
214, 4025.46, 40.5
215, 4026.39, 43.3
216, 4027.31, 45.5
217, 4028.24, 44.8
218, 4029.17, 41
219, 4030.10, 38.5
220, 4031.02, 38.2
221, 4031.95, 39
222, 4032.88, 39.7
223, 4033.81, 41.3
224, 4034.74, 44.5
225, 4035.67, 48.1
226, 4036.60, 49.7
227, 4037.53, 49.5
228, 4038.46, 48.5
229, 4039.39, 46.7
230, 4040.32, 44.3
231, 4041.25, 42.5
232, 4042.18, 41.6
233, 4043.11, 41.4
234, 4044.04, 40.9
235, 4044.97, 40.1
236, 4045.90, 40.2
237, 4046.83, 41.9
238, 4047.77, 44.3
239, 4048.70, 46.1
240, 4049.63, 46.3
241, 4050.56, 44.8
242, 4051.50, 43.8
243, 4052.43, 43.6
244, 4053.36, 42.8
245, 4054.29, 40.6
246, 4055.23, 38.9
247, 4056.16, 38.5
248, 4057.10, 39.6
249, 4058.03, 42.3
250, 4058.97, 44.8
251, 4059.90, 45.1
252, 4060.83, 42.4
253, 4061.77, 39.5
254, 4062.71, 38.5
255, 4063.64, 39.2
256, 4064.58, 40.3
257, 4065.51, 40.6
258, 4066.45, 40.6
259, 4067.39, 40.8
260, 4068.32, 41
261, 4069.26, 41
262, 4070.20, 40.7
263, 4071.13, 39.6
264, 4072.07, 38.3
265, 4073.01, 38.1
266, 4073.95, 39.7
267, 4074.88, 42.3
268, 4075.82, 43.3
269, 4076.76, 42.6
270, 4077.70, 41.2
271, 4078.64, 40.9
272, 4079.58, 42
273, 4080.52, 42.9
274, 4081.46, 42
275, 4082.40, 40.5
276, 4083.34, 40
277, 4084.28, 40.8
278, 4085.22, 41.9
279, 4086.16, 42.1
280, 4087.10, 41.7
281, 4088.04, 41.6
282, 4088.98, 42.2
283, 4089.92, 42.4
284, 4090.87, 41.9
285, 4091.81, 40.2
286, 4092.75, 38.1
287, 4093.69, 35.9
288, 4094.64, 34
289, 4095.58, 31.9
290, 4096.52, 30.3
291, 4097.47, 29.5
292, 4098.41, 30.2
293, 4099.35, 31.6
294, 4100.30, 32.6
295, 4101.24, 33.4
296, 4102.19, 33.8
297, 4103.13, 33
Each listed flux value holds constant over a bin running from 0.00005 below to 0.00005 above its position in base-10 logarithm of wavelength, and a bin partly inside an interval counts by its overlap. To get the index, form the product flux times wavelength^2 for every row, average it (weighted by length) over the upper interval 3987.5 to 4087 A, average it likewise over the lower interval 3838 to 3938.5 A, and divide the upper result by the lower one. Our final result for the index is 1.3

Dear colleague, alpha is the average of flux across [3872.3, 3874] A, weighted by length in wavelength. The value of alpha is 37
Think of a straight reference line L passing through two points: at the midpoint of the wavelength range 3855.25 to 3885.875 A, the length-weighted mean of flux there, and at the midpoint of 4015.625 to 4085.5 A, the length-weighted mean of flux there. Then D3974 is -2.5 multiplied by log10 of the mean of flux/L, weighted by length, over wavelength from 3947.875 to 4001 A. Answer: 0.19 mag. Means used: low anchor 35.3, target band 33.4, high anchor 43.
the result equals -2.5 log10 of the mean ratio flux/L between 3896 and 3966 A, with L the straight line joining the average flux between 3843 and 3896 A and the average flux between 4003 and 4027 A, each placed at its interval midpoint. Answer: 0.12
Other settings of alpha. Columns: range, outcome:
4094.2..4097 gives 32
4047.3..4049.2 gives 45.2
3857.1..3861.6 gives 37.6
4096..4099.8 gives 30.4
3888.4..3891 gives 32.7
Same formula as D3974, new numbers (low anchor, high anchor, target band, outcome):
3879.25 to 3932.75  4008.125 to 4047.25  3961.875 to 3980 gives 0.40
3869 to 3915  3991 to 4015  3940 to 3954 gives 0.07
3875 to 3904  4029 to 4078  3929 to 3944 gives 0.16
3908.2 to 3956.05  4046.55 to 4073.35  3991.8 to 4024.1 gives -0.10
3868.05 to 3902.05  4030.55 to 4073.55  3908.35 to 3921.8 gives -0.12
